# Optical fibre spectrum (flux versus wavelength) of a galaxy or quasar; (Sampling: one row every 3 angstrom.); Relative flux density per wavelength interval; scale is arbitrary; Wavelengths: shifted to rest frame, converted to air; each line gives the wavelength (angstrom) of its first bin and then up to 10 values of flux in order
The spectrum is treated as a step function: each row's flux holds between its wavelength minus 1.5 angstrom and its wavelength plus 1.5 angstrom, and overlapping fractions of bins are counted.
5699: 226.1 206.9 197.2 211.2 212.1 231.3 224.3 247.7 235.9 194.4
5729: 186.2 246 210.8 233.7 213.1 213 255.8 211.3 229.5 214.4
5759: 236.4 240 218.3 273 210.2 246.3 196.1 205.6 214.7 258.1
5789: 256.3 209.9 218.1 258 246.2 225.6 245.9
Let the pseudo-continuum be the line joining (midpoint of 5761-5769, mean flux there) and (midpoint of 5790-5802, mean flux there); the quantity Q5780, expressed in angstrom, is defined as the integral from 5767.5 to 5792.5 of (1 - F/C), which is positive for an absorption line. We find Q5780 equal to 0.9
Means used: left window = 242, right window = 233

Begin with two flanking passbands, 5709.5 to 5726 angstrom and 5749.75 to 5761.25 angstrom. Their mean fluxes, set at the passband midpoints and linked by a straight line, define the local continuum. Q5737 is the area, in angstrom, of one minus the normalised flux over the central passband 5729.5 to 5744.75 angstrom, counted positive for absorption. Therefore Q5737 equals 0.3 angstrom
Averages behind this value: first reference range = 227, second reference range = 225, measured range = 221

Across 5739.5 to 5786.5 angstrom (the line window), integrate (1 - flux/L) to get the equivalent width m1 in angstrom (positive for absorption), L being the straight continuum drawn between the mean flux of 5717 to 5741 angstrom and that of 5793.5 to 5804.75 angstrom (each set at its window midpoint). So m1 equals 0.6 angstrom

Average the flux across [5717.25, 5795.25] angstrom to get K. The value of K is 226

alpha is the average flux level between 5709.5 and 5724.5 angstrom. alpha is 230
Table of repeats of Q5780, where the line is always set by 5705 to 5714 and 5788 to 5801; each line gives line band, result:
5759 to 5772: -0.5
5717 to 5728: -0.4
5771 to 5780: 0.5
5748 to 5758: 0.1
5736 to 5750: -0.3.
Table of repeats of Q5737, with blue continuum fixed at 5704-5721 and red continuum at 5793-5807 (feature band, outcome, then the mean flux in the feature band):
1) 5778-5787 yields 0.42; 223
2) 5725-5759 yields 0.91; 220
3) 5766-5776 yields -0.35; 240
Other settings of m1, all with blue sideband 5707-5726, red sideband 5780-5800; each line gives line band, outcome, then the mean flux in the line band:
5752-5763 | 0.01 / 230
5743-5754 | 0.04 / 228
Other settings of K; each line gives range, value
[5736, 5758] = 224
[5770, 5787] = 221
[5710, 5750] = 223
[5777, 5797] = 226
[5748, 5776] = 231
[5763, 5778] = 230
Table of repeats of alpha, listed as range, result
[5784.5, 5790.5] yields 257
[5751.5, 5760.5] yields 227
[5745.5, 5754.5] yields 232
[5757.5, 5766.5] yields 232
